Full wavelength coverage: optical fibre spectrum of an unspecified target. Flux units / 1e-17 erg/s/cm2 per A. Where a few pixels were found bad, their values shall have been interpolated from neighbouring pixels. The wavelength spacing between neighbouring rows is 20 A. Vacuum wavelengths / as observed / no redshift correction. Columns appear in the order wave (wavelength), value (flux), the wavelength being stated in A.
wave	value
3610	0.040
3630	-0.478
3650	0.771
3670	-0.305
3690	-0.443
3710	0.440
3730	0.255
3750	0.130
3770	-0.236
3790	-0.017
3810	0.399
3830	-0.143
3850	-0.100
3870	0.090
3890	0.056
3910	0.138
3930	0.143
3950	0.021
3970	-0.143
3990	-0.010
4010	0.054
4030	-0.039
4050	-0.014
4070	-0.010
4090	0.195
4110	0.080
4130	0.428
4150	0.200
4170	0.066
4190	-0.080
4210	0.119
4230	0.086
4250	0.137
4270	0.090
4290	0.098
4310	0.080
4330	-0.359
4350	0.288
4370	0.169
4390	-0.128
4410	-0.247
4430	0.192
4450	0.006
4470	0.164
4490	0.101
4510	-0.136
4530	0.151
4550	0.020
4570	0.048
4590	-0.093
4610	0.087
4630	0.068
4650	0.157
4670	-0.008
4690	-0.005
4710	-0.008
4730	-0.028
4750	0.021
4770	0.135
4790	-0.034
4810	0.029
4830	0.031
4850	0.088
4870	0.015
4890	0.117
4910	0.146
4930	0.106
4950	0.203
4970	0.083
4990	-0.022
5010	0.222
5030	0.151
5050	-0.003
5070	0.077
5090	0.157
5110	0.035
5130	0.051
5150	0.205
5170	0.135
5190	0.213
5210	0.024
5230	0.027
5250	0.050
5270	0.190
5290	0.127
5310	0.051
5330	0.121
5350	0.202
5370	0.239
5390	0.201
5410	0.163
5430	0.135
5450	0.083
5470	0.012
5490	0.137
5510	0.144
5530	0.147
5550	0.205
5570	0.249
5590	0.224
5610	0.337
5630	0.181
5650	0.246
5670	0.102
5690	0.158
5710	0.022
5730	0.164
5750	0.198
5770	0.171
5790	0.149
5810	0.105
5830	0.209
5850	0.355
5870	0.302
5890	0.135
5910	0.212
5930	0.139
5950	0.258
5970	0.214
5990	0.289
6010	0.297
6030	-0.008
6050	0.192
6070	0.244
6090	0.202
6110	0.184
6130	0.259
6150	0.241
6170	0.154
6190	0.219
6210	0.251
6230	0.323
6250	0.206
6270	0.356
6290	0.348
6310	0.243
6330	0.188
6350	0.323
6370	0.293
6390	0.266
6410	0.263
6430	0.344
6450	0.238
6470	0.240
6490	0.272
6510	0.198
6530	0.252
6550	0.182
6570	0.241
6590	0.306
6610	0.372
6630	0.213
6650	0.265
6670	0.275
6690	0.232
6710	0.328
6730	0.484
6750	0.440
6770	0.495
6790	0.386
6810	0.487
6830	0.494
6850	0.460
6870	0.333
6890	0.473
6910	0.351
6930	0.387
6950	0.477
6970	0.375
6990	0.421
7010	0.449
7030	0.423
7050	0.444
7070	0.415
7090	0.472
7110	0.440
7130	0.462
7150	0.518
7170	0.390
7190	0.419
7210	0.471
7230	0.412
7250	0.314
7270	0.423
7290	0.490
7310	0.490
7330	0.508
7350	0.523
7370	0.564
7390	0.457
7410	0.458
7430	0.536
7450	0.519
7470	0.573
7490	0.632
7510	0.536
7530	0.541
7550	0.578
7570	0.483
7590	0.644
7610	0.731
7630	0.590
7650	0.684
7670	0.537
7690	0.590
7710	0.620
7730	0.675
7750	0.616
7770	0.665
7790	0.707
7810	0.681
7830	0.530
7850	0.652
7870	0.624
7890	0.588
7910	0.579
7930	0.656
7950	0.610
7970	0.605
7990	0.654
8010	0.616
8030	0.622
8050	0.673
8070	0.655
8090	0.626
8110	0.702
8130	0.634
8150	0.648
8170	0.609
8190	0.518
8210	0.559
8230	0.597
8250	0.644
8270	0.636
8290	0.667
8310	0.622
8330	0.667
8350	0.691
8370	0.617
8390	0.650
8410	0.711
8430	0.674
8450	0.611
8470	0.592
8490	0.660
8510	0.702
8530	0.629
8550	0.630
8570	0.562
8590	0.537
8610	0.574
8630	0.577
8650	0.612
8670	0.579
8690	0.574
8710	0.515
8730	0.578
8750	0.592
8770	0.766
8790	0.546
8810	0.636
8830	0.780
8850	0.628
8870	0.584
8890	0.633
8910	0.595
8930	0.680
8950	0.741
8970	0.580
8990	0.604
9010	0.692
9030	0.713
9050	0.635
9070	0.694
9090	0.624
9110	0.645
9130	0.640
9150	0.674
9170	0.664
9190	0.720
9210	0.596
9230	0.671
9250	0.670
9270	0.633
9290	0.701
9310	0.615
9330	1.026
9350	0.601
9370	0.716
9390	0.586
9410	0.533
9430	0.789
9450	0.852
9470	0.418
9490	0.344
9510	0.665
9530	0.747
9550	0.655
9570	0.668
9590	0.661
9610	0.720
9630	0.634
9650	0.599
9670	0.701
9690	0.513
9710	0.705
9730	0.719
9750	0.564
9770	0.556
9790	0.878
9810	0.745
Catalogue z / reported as 0.685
